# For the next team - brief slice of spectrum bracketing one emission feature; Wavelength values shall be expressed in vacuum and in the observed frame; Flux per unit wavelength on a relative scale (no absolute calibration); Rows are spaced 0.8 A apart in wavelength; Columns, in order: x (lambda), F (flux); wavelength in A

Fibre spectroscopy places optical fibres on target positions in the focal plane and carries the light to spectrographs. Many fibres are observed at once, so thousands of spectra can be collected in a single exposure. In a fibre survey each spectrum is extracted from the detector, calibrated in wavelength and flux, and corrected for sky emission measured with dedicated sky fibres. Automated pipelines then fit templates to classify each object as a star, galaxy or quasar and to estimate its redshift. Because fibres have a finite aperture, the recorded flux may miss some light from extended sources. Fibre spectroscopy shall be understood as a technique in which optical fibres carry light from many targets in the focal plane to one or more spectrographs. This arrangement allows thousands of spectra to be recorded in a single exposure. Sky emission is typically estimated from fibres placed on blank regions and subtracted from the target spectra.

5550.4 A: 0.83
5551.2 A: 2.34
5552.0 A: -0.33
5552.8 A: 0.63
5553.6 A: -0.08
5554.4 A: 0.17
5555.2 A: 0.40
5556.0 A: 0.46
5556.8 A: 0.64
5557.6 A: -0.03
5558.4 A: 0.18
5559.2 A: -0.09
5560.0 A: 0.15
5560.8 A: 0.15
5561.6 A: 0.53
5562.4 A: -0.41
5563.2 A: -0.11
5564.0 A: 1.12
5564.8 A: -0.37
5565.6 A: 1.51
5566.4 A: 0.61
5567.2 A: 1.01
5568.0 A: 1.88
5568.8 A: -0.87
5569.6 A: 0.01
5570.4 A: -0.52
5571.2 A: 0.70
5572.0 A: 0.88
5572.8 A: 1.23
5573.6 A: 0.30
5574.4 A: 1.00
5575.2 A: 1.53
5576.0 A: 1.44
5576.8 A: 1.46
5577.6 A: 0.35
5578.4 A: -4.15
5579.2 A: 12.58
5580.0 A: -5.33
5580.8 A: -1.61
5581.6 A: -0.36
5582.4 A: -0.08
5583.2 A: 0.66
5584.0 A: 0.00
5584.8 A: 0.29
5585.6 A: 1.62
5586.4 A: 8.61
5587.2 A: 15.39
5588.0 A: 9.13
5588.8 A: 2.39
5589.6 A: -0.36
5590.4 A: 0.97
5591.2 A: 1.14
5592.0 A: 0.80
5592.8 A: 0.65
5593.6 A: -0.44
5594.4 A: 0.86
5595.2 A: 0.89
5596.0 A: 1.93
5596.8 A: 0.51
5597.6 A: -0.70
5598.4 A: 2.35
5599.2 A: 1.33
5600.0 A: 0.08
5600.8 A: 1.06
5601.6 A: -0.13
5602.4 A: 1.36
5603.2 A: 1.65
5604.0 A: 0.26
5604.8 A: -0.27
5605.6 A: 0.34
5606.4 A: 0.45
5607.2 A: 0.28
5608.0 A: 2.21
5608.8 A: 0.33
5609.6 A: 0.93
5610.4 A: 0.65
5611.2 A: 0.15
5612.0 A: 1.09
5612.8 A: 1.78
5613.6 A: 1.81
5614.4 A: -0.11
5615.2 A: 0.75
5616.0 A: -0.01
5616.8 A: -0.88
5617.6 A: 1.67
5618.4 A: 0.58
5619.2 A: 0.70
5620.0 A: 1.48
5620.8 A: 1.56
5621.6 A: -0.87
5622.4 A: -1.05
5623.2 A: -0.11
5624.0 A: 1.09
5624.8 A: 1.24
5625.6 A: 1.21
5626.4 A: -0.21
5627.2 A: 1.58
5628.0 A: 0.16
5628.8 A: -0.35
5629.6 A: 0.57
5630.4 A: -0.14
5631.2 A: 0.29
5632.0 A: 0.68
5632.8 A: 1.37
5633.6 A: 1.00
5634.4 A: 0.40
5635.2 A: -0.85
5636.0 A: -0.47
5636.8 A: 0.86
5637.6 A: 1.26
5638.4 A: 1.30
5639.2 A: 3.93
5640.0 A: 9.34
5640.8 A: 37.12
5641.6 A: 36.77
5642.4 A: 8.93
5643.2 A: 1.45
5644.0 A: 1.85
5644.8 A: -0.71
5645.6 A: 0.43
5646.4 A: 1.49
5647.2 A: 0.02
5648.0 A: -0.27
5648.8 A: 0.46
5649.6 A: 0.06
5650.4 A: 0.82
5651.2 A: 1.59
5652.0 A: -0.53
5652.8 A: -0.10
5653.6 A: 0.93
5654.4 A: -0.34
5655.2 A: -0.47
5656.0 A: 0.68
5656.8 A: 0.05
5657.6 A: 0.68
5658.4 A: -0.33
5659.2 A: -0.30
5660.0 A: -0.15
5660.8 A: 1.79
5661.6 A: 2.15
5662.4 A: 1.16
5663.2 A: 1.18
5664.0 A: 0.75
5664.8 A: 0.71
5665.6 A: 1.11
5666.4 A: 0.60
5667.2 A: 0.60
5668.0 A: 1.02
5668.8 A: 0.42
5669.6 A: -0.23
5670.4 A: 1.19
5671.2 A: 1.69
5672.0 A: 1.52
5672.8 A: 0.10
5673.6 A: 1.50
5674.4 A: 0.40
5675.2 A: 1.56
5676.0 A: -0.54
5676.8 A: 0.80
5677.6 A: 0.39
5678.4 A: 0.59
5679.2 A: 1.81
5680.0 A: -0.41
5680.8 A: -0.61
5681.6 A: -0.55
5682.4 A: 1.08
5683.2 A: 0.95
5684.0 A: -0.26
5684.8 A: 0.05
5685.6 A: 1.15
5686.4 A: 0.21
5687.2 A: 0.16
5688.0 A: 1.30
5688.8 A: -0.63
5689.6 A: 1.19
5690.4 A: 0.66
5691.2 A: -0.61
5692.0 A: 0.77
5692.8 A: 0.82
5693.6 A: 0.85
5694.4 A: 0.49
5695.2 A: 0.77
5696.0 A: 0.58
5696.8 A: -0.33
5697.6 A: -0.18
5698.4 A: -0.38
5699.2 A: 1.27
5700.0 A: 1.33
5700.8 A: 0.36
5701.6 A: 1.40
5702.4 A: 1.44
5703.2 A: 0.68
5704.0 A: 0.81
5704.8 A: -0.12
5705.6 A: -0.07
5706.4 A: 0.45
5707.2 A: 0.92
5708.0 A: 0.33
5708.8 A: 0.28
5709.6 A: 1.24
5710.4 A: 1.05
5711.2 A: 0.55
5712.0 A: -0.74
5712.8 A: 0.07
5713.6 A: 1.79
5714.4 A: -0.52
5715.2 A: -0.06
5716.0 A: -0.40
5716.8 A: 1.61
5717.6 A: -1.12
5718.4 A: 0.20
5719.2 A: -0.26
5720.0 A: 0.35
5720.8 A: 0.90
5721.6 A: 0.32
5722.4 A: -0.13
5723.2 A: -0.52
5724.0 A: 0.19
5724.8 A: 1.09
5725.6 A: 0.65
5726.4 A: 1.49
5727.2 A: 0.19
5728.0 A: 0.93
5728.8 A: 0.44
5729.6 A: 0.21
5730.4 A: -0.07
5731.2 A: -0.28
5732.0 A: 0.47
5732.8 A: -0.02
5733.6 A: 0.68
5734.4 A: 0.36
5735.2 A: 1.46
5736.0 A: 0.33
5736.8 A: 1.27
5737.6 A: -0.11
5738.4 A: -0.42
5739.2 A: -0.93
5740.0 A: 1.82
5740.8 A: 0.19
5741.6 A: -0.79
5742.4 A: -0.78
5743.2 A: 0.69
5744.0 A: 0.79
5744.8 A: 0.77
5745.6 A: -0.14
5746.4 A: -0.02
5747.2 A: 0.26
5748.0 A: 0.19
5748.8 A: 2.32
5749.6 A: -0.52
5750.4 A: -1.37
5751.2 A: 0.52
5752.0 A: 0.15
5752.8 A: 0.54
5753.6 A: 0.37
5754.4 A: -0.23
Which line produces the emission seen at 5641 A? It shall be [O III] 5007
